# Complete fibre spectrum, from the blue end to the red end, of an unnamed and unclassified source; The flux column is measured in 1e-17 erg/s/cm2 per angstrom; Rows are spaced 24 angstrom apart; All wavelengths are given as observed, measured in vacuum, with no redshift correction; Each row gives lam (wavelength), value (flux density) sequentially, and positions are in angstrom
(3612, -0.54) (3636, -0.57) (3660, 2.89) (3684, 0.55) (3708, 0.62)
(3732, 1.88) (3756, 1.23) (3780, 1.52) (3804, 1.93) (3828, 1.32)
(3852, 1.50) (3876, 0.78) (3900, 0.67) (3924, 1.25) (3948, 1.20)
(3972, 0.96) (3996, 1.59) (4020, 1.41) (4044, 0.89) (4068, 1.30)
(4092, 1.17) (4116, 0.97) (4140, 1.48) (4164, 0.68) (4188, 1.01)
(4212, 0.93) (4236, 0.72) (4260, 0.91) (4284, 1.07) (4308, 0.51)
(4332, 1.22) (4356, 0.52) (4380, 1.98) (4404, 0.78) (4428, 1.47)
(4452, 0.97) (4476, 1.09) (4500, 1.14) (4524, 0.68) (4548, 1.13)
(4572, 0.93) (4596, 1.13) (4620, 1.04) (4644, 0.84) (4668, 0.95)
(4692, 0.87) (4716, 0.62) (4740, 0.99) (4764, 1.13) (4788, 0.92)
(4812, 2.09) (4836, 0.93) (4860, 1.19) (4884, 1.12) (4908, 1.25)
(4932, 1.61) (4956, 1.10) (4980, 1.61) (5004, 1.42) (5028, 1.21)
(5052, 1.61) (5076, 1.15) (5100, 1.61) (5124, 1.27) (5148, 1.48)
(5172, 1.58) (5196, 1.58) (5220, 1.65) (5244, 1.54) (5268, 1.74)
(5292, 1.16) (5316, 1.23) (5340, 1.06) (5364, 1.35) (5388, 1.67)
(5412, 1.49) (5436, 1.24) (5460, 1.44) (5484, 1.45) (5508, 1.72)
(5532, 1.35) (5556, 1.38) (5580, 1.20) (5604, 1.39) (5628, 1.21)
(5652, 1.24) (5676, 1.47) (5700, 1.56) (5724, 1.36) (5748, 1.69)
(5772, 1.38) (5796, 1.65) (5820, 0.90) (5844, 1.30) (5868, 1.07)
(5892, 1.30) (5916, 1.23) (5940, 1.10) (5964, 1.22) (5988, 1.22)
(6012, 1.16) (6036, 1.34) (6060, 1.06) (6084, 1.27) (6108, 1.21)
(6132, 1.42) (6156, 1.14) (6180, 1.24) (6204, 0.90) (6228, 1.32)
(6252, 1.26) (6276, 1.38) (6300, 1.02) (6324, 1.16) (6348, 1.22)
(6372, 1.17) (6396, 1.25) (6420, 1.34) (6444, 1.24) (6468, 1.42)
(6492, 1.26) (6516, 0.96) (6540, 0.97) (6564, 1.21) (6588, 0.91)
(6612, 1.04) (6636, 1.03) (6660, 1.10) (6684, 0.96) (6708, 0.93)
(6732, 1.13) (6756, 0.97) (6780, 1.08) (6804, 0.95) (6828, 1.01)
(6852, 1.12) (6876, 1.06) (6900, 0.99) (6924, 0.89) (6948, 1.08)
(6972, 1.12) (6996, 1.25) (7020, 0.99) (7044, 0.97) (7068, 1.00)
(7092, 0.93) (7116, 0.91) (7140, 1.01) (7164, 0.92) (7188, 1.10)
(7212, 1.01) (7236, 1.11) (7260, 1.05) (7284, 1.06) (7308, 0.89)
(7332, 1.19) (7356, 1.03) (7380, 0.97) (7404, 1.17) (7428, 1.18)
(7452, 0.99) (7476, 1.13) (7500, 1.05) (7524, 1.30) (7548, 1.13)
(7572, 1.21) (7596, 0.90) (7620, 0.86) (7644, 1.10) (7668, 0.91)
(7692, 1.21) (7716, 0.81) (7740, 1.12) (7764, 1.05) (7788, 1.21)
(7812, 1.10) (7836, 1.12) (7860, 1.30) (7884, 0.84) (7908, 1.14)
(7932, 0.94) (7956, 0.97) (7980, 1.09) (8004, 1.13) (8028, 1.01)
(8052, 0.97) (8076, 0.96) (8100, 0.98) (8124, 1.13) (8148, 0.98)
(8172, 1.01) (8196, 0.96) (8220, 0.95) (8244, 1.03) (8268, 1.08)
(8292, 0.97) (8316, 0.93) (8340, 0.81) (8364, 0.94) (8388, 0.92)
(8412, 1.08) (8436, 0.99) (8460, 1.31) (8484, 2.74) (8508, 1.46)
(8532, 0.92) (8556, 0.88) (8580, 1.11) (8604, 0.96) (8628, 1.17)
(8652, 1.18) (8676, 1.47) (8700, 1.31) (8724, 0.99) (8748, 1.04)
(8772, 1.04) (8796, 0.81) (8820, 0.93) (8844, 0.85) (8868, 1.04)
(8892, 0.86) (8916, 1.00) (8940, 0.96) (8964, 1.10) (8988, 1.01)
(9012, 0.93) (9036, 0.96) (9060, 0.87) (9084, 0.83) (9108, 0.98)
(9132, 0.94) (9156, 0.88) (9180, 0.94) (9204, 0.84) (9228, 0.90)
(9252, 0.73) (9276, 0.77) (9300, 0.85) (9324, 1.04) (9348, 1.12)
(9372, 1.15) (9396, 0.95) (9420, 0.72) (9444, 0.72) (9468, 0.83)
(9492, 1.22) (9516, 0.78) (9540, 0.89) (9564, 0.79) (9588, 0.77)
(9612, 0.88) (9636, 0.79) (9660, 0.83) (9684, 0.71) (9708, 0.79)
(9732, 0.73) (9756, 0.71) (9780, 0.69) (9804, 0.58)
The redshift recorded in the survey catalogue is 0.292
